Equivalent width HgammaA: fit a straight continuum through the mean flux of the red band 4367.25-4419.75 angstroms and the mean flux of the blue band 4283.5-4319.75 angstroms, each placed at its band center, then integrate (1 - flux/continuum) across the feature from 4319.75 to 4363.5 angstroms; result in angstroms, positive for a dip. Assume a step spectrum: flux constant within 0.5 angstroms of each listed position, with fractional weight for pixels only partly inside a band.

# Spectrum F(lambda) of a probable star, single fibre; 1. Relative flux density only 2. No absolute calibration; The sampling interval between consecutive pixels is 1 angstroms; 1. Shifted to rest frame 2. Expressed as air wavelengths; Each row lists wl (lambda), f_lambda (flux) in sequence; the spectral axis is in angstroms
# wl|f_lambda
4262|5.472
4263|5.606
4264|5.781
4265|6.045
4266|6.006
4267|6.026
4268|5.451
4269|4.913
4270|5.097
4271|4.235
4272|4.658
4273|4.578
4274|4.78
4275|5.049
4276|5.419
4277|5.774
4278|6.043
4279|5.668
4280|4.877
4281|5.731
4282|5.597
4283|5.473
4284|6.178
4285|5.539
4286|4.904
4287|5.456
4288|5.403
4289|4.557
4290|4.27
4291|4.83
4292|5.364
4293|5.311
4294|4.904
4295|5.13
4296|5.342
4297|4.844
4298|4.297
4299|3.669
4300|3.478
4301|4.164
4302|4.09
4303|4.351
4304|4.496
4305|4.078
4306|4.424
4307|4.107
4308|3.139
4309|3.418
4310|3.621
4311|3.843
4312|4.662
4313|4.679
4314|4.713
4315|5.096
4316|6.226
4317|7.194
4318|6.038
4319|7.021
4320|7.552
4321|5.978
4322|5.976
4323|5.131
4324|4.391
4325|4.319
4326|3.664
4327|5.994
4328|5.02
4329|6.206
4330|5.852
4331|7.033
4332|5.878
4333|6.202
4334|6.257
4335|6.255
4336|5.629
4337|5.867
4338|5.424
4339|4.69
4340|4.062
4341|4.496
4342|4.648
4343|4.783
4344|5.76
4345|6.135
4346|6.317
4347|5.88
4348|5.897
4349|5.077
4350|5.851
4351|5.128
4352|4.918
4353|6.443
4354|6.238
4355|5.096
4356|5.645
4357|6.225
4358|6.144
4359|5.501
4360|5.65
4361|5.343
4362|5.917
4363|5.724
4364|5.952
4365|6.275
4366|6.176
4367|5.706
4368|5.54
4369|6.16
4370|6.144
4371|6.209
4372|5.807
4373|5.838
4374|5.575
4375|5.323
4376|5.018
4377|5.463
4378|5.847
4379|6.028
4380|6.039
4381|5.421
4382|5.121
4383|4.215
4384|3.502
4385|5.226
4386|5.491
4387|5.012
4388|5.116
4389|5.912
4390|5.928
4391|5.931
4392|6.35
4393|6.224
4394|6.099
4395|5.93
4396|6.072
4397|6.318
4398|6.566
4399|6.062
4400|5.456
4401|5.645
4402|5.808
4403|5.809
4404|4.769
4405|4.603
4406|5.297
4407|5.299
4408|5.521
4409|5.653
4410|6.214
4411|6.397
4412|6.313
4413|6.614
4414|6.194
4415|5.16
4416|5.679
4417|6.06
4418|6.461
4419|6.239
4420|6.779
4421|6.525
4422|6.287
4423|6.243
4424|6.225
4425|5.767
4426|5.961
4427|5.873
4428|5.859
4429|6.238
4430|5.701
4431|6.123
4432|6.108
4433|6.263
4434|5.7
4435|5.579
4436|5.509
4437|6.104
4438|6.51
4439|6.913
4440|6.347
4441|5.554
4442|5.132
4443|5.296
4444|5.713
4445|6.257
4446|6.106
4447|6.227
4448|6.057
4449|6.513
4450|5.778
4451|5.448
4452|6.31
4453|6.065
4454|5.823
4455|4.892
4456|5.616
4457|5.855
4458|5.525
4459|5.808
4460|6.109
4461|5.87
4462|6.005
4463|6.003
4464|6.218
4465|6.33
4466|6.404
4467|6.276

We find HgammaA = -3.2 angstroms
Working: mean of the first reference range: 4.82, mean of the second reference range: 5.71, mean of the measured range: 5.58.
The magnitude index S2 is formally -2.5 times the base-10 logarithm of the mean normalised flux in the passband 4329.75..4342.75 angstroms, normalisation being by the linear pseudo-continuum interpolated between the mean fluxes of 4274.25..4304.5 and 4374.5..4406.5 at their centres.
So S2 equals -0.057 mag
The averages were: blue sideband 5.01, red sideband 5.55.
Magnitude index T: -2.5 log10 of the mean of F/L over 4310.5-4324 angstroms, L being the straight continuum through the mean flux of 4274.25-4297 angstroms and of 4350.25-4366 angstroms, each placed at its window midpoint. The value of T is -0.03 mag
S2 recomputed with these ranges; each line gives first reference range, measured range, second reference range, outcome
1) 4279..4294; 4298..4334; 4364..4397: 0.075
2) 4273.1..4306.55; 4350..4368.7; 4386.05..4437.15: -0.051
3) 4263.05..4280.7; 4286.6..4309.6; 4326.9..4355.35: 0.211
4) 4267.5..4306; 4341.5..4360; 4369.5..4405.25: -0.055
